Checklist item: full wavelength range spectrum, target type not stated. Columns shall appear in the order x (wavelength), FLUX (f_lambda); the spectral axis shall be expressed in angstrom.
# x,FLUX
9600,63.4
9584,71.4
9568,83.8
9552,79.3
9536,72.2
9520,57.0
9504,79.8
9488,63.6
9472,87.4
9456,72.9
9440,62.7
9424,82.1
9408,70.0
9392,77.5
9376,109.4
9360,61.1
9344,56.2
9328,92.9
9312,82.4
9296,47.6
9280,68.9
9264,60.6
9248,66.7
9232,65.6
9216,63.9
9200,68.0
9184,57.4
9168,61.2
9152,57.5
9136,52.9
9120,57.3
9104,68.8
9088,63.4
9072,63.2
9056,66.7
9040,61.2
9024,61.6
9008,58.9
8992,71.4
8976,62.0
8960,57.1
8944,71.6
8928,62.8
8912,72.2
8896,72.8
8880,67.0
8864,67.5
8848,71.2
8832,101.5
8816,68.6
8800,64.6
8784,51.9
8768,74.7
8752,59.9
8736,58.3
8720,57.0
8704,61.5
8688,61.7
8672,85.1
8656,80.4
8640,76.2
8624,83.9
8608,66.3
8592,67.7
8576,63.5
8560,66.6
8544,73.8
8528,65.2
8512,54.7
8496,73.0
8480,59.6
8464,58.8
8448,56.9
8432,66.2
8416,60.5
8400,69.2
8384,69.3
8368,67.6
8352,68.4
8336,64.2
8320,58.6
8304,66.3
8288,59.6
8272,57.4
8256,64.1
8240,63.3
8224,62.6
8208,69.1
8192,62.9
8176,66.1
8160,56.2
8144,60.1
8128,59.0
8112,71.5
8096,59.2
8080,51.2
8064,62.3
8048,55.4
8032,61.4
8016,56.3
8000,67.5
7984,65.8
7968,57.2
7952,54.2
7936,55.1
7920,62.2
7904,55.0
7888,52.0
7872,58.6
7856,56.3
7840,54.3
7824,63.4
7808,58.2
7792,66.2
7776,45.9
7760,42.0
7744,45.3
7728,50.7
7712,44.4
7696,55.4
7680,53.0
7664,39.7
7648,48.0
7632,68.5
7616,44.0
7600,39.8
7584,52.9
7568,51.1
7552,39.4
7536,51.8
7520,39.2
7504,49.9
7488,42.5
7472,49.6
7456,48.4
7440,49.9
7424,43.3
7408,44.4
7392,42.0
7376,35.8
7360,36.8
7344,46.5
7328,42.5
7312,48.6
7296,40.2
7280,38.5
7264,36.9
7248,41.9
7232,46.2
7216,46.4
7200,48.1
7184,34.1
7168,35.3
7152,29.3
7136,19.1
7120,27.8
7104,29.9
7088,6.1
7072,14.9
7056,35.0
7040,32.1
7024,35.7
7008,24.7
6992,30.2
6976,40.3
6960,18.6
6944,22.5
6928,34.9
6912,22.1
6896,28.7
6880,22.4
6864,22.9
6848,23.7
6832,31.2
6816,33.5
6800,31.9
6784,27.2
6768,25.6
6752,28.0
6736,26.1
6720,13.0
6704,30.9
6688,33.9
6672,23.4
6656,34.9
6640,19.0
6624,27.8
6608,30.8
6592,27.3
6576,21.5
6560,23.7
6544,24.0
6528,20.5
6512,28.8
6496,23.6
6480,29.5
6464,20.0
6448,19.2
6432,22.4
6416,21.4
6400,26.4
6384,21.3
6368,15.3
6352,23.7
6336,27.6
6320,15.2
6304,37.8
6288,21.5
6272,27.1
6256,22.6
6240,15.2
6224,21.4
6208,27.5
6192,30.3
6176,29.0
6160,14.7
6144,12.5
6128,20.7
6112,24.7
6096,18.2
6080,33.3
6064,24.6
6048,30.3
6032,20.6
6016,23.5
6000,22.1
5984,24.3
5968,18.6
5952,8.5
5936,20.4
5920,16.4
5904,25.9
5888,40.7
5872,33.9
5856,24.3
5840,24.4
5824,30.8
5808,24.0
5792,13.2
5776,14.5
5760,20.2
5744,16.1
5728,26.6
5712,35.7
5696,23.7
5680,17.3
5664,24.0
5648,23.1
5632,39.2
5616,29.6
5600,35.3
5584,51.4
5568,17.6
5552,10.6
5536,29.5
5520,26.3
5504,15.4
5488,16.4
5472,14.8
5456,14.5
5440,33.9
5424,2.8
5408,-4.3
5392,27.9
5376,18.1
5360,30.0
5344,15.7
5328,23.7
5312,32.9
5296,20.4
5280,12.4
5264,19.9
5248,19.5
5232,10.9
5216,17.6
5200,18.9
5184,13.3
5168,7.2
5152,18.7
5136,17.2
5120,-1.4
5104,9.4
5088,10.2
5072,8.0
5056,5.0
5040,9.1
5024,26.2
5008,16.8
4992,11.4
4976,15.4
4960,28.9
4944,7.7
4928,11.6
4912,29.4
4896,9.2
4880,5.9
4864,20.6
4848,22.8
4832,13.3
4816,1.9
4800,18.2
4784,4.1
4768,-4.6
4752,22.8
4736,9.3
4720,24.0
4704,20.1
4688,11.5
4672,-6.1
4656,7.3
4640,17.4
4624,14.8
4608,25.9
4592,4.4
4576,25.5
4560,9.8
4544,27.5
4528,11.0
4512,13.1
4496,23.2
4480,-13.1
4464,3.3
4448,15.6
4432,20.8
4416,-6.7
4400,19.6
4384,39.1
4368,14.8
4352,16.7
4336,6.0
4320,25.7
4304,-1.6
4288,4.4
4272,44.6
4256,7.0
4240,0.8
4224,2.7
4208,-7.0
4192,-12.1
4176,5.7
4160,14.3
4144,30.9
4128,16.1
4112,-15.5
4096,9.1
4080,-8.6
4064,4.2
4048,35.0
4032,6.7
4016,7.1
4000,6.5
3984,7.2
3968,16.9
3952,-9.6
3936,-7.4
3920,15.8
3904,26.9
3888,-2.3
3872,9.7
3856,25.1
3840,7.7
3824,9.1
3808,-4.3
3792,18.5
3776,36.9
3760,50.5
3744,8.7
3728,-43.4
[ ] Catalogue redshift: 0.799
